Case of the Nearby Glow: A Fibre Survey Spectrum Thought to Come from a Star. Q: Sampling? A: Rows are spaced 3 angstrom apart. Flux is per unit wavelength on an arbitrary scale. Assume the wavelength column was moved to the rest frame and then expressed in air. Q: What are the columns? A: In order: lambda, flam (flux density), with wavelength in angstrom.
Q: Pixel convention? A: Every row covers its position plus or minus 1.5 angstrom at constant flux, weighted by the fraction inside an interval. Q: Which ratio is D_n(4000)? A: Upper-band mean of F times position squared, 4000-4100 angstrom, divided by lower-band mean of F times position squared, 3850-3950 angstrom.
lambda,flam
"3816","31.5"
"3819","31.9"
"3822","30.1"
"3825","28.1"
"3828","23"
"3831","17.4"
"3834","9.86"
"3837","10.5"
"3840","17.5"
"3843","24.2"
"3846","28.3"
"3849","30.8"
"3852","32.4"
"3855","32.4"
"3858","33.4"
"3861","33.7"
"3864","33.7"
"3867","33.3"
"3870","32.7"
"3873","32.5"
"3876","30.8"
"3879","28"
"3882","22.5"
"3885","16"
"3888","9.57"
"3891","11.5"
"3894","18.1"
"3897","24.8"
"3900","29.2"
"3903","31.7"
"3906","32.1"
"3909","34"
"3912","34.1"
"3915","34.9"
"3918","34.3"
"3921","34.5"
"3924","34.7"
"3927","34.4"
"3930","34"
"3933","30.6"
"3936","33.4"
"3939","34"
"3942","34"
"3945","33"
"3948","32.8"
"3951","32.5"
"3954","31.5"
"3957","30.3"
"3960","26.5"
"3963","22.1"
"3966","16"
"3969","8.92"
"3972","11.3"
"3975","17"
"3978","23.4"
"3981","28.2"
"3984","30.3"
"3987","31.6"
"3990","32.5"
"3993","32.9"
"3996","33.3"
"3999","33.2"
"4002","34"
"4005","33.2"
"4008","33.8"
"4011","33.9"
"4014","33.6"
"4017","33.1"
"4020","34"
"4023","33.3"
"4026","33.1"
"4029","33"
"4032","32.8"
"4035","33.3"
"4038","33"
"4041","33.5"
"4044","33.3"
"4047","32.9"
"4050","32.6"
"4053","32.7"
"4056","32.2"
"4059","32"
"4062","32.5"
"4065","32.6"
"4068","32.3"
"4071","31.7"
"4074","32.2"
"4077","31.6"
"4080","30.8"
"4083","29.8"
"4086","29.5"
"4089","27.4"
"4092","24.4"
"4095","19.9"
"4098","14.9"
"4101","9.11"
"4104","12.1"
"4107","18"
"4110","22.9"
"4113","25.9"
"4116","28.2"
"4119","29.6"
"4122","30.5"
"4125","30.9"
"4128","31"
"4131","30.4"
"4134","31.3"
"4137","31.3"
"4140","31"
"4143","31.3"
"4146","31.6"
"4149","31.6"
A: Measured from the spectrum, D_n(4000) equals 1.12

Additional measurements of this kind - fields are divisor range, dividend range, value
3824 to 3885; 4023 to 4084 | 1.35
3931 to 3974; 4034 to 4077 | 1.28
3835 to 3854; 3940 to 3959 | 1.43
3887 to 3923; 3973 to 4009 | 1.13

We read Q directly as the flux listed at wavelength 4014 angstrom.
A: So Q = 33.6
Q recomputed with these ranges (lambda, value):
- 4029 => 33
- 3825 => 28.1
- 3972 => 11.3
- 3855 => 32.4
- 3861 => 33.7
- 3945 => 33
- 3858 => 33.4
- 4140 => 31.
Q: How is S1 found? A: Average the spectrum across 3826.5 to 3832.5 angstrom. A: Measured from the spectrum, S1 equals 20.2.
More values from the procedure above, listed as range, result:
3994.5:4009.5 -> 33.5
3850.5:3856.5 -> 32.4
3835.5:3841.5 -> 14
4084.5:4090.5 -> 28.4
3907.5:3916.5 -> 34.3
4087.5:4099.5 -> 21.6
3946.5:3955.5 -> 32.3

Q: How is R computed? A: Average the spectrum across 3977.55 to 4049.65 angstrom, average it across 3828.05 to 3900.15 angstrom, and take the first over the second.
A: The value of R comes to 1.33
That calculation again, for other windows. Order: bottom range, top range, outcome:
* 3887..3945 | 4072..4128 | 0.84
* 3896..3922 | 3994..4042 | 1.03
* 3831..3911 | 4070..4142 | 1.02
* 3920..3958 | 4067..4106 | 0.75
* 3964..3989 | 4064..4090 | 1.47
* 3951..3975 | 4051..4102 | 1.32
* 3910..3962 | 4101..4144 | 0.82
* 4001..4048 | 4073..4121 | 0.72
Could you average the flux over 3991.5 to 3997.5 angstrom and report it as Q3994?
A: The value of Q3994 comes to 33.1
